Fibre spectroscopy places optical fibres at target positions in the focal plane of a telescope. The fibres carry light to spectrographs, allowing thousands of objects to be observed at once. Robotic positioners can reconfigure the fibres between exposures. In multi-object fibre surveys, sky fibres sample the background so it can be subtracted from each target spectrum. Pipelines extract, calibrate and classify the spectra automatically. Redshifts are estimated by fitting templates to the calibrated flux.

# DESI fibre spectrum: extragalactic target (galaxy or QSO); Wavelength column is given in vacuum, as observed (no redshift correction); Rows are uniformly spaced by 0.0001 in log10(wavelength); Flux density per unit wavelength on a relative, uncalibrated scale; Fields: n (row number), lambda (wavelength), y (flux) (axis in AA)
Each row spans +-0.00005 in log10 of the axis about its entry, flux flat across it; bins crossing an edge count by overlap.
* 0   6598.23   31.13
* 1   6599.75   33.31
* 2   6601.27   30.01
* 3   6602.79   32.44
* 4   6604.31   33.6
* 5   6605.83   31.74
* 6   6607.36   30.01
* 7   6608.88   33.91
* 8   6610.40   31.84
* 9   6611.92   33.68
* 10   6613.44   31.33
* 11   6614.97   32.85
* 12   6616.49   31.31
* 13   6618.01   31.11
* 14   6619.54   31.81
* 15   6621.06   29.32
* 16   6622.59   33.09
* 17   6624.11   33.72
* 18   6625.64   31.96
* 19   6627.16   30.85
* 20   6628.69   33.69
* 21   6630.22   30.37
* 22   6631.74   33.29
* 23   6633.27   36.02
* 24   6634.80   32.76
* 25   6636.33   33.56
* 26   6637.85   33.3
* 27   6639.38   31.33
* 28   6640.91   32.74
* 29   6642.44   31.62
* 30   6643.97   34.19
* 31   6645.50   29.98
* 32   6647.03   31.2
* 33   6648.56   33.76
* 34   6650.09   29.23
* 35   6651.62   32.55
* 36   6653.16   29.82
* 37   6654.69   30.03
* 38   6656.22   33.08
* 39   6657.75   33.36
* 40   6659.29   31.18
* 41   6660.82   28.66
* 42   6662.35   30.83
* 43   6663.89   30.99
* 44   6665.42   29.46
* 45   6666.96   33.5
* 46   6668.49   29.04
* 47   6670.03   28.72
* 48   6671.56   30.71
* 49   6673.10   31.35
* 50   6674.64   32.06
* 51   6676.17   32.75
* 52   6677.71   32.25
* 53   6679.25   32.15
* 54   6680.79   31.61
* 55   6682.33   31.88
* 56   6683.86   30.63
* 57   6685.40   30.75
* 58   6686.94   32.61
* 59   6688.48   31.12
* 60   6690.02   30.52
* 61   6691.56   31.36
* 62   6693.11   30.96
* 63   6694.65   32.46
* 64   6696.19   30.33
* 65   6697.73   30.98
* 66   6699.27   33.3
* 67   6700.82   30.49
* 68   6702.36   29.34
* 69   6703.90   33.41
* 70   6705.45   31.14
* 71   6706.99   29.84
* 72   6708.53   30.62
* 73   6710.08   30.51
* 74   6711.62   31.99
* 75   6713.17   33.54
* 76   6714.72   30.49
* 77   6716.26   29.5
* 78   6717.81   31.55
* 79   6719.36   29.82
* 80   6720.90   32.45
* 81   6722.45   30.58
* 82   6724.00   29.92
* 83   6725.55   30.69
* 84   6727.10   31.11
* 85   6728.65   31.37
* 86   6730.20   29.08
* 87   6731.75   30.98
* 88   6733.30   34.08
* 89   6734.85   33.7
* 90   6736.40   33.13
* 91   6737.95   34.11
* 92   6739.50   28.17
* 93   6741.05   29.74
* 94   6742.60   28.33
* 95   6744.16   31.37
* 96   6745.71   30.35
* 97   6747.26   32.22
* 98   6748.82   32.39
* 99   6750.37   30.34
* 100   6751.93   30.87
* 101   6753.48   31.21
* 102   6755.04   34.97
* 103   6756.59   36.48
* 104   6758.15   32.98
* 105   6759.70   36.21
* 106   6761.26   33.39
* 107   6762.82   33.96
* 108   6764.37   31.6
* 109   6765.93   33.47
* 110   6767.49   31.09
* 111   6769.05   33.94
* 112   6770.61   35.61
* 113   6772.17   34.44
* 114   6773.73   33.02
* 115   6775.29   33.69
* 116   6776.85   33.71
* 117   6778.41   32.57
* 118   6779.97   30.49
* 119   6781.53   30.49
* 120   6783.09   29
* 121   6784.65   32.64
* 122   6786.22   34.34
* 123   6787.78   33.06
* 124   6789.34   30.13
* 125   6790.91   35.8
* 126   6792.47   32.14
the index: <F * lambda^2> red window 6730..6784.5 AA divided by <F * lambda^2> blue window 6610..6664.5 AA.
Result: 1.0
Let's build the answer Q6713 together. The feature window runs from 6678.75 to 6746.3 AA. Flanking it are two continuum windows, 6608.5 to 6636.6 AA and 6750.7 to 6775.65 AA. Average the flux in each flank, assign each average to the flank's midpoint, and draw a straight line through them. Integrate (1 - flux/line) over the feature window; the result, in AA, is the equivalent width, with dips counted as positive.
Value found 3.91 AA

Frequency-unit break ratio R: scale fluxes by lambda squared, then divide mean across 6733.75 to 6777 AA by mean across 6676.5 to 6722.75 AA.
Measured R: 1.06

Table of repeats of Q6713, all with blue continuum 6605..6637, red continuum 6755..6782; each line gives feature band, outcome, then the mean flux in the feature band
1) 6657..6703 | 2.2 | 31.2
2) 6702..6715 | 0.7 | 31.3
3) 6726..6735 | 0.4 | 31.5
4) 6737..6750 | 0.9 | 30.9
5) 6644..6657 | 0.5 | 31.4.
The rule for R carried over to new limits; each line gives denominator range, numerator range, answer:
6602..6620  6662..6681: 0.99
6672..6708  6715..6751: 1.00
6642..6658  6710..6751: 1.01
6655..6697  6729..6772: 1.06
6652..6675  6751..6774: 1.12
